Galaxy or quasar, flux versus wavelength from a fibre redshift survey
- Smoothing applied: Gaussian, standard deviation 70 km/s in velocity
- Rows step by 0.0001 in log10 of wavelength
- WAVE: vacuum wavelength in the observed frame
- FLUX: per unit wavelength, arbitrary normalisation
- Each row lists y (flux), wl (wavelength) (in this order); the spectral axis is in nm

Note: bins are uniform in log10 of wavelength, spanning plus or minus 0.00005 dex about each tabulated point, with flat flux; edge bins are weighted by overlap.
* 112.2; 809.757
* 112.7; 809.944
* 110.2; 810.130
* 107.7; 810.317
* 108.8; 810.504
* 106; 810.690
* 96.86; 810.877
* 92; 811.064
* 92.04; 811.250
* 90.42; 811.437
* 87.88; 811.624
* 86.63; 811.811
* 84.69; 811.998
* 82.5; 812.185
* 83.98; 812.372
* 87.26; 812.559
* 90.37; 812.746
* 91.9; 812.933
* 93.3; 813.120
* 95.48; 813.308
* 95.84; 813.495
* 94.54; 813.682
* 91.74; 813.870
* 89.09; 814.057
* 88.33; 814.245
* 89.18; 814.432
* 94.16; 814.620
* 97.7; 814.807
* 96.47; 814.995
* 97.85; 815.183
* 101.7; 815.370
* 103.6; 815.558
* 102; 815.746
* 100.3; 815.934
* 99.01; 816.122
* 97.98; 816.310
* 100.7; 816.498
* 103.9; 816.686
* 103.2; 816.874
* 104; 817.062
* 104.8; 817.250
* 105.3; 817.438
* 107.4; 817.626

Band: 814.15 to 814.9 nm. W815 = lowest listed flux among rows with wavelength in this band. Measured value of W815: 88.33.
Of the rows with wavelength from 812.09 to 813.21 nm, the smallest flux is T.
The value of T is 82.5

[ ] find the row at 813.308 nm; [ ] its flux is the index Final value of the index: 95.48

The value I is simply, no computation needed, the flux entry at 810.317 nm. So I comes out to 107.7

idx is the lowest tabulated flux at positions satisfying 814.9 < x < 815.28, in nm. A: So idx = 96.47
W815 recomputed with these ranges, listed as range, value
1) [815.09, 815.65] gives 97.85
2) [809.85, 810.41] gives 107.7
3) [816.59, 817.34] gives 103.2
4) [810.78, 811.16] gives 92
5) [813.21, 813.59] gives 95.48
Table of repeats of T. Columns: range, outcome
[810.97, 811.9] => 86.63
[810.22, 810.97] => 96.86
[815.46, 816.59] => 97.98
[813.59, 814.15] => 89.09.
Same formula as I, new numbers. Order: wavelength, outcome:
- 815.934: 100.3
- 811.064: 92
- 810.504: 108.8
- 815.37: 101.7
